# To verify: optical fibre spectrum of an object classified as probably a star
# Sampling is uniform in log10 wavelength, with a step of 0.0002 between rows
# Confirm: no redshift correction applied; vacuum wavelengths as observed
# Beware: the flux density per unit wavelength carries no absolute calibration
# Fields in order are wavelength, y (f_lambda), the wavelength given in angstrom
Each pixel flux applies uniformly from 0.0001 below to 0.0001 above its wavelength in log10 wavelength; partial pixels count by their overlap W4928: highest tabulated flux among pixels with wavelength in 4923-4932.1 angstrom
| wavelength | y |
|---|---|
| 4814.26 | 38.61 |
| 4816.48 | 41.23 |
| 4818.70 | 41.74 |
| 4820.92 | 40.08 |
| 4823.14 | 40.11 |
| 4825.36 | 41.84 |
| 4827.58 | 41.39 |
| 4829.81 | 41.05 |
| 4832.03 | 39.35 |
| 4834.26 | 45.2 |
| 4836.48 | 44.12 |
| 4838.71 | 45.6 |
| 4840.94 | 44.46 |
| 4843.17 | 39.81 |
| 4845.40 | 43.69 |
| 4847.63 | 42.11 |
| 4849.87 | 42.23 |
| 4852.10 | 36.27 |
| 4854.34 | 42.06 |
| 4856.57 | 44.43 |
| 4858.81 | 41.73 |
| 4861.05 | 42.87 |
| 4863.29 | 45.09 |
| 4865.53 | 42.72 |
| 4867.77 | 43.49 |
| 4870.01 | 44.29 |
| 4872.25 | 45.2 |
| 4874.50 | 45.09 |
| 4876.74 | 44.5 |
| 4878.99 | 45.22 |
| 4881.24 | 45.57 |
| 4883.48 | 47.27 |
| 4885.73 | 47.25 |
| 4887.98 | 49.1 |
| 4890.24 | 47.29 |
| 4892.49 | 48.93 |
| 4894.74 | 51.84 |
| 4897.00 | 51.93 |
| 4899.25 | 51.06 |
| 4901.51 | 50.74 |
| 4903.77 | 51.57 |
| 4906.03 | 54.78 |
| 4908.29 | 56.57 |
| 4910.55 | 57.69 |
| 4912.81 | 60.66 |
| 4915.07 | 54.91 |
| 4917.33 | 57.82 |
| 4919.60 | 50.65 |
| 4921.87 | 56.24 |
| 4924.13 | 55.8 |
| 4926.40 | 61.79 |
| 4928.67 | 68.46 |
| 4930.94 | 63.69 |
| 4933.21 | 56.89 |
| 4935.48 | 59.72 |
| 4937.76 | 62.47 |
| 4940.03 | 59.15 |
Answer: 68.46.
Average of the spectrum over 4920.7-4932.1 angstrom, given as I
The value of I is 61.2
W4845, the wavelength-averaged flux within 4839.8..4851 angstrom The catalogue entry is 42.5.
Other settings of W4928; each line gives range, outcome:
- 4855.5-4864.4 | 45.09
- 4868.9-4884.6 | 47.27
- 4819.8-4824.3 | 40.11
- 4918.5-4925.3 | 56.24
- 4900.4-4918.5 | 60.66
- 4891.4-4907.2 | 54.78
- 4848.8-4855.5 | 42.23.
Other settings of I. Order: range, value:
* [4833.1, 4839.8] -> 44.9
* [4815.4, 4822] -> 41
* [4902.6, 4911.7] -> 55.1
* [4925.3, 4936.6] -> 62.1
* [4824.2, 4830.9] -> 41.4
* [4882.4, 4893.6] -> 47.9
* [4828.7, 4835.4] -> 41.9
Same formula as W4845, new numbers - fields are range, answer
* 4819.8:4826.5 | 40.7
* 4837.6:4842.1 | 45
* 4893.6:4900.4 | 51.6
